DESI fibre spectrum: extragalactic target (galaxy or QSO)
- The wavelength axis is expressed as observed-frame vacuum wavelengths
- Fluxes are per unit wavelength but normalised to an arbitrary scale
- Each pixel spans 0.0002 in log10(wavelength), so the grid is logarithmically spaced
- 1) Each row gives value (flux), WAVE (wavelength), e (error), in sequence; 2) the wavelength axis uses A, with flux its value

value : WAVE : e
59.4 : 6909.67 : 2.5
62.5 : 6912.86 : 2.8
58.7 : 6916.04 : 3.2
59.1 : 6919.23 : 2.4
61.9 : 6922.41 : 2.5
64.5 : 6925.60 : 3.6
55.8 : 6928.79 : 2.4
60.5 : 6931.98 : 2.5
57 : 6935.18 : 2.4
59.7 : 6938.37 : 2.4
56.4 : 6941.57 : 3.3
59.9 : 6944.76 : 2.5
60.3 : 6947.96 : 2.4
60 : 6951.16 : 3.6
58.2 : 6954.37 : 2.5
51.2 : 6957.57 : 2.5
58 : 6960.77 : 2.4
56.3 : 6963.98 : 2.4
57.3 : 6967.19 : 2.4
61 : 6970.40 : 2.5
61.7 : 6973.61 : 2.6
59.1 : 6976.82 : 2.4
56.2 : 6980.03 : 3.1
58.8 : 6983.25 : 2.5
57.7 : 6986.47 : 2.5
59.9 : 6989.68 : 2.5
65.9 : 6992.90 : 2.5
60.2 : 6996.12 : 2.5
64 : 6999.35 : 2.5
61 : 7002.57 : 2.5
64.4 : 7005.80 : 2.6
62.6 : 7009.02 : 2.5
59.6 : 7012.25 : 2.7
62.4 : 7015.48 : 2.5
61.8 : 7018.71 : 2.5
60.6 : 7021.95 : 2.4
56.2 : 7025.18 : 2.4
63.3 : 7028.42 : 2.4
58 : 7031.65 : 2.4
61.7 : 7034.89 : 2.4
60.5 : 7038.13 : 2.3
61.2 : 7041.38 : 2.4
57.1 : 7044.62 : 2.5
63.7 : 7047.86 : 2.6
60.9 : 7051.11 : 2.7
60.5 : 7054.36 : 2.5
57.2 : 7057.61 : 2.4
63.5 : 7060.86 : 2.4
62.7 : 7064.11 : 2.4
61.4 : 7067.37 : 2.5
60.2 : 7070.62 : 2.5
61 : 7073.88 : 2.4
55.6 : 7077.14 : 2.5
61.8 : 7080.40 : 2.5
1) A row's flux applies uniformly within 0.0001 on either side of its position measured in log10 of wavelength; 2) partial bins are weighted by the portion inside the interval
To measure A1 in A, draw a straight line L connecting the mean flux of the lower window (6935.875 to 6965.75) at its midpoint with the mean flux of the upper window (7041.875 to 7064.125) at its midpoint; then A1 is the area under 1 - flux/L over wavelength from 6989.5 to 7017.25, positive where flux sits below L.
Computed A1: -1.4 A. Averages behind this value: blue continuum 57.8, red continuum 60.7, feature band 62.3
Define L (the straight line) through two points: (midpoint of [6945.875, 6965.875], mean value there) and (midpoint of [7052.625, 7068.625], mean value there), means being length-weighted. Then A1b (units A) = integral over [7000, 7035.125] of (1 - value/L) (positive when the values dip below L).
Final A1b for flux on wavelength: -0.9 A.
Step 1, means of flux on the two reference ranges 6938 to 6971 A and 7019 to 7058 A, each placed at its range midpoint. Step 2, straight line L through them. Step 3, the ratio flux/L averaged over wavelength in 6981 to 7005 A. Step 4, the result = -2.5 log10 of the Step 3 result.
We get -0.04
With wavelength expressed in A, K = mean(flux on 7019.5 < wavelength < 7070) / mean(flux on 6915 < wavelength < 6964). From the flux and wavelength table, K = 1.03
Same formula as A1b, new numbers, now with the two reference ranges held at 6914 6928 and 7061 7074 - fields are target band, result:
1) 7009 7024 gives 0.05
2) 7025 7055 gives 0.47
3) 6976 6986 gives 0.53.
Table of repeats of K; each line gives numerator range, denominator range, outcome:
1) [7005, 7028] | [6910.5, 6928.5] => 1.00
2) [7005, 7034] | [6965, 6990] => 1.04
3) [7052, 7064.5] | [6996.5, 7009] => 0.97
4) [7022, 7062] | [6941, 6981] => 1.04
